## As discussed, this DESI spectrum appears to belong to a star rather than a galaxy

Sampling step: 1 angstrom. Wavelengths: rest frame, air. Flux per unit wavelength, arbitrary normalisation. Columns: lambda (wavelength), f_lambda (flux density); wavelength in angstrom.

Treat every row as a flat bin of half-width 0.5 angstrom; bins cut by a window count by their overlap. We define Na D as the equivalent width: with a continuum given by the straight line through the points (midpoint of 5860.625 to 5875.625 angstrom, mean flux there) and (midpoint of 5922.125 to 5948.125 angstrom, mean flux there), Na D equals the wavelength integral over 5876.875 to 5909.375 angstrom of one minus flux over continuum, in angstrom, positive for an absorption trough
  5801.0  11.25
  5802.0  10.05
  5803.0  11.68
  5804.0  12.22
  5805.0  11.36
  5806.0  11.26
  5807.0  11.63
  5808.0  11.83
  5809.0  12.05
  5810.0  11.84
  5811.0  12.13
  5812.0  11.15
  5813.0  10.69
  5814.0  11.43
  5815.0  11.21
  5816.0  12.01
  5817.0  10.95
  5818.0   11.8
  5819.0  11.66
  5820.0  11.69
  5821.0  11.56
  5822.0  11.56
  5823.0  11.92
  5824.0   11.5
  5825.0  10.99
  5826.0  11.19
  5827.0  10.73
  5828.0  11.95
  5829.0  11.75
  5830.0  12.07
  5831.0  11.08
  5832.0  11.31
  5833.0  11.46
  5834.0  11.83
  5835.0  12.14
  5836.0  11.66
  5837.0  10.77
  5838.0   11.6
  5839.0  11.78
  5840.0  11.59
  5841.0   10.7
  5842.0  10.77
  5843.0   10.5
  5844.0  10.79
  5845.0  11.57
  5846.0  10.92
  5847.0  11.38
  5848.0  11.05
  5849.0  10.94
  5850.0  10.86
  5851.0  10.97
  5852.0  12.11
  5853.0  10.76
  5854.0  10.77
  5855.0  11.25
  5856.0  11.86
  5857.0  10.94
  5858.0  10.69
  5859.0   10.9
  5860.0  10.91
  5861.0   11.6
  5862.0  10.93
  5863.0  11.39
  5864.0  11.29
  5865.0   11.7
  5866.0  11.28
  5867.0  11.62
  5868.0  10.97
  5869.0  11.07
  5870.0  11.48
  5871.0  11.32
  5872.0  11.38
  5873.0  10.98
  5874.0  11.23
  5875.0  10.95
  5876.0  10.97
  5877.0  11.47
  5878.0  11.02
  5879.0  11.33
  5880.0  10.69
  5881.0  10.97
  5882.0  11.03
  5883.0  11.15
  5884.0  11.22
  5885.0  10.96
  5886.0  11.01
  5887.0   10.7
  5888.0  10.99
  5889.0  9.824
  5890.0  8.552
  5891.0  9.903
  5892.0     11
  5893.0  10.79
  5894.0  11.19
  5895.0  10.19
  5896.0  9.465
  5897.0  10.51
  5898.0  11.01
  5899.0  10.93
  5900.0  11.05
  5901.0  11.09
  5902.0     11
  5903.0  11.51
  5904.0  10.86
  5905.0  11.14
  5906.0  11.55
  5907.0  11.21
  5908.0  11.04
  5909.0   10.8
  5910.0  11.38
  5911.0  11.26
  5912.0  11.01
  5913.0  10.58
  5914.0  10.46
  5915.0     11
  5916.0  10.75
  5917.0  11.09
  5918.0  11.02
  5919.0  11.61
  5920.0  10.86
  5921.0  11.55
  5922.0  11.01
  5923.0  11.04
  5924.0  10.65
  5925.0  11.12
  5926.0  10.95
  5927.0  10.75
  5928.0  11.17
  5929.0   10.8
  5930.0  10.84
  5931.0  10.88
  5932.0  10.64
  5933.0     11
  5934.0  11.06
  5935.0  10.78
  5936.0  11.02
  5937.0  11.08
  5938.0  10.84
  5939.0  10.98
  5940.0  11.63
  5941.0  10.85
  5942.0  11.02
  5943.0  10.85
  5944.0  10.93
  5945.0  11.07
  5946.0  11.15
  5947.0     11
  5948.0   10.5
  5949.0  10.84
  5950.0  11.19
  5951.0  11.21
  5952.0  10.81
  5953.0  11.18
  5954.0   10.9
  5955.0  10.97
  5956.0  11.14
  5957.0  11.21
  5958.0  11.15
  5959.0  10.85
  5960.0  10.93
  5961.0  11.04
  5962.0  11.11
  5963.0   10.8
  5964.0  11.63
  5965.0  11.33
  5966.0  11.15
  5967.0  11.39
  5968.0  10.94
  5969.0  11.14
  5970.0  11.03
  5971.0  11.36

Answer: 0.99 angstrom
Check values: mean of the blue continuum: 11.3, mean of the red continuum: 11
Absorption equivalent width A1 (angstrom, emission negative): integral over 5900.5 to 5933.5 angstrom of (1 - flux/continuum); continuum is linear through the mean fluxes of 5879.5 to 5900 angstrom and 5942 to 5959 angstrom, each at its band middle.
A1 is -0.7 angstrom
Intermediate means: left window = 10.6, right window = 11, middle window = 11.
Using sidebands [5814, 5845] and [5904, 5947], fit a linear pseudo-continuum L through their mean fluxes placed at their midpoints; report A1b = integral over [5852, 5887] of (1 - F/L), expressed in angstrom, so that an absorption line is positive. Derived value 0.28 angstrom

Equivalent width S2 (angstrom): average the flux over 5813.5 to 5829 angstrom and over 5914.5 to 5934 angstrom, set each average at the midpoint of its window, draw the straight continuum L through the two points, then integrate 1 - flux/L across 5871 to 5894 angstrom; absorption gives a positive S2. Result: 0.7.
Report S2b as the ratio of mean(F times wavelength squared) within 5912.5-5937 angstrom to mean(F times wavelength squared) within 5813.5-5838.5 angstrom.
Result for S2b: 1.0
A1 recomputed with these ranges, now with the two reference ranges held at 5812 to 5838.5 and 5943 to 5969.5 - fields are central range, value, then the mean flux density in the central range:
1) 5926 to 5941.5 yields 0.2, 11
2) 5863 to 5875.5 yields 0.1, 11.3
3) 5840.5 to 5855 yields 0.5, 11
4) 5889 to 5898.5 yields 0.8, 10.3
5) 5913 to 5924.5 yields 0.2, 11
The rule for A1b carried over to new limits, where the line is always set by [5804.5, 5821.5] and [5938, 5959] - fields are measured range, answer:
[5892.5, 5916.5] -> 0.6 angstrom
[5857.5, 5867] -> 0.1 angstrom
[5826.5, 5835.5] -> -0.1 angstrom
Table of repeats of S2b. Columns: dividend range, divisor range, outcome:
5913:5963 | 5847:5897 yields 1.02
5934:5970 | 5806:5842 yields 1.00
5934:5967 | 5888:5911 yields 1.05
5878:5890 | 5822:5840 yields 0.96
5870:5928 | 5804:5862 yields 0.98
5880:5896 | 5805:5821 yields 0.94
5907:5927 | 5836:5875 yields 1.01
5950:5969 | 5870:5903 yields 1.05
